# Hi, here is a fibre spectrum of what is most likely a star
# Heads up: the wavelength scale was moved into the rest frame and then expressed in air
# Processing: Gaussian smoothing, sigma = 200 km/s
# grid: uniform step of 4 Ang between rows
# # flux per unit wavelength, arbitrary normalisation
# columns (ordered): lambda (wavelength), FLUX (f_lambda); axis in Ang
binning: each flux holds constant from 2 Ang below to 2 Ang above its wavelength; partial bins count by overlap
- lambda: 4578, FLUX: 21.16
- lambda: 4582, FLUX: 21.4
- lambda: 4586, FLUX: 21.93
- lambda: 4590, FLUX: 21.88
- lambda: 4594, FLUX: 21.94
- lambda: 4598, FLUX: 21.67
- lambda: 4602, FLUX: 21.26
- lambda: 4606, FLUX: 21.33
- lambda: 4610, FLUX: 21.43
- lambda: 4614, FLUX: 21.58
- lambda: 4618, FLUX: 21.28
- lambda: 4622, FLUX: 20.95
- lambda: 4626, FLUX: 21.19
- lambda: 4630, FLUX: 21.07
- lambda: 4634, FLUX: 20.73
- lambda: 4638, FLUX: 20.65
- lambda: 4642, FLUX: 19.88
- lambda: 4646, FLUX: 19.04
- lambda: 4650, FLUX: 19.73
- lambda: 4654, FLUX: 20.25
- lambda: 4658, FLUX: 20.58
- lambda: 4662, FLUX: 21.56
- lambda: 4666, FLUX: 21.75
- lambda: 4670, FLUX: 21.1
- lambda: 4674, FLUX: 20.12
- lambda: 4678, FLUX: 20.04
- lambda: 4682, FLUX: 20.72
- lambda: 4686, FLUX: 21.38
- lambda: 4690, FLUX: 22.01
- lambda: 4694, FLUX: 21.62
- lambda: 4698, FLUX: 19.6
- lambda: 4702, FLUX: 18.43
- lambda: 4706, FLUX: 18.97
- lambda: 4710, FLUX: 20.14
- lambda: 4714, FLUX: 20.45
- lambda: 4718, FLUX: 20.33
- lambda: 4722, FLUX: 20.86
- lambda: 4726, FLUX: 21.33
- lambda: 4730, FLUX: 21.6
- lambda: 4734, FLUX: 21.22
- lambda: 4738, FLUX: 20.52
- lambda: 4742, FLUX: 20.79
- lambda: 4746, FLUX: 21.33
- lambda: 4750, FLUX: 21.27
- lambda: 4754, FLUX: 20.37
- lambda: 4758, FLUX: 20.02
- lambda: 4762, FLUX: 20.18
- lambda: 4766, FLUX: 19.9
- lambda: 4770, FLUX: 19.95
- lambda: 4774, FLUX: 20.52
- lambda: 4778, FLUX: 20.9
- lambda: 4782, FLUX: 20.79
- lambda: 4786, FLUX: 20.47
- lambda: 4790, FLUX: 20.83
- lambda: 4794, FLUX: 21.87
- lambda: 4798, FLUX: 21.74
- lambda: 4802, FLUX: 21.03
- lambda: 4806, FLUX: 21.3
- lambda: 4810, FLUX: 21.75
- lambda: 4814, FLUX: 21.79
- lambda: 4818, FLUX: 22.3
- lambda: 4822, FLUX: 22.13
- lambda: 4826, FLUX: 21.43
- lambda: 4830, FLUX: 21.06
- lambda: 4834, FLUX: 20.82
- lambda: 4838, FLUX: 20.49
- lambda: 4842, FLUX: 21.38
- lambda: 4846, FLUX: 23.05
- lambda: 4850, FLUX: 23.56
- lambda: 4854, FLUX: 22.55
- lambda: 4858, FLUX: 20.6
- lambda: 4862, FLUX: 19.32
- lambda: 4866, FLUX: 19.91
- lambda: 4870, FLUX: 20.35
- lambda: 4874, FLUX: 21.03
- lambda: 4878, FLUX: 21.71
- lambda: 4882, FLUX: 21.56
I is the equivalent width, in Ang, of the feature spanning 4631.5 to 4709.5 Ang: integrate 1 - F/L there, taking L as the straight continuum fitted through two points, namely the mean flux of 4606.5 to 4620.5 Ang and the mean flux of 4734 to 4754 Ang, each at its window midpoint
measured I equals 2.8 Ang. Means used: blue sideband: 21.4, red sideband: 20.9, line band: 20.4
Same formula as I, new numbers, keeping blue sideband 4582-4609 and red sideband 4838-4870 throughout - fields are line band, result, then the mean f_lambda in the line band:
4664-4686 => 0.76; 20.8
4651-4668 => 0.48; 21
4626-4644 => 0.79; 20.6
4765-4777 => 0.69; 20.2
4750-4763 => 0.67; 20.4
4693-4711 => 1.58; 19.6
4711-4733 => 0.62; 20.9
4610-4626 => 0.25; 21.3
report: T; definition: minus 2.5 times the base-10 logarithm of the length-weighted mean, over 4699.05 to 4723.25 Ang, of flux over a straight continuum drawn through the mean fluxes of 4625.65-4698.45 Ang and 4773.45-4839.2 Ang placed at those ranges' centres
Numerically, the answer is 0.06 mag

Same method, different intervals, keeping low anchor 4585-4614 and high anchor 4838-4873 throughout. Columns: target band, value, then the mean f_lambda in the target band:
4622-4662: 0.06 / 20.4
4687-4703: 0.05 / 20.6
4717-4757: 0.02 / 21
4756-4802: 0.04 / 20.7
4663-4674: 0.02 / 21.2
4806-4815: -0.02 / 21.7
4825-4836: 0.01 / 21.1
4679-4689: 0.02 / 21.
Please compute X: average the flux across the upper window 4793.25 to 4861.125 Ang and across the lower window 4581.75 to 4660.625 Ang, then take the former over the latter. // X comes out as 1.03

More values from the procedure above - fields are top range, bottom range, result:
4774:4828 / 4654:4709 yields 1.04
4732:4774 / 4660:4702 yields 0.98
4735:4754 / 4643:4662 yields 1.04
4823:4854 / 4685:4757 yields 1.05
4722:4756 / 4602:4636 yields 0.99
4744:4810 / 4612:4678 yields 1.01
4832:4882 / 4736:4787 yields 1.03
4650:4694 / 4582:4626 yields 0.97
